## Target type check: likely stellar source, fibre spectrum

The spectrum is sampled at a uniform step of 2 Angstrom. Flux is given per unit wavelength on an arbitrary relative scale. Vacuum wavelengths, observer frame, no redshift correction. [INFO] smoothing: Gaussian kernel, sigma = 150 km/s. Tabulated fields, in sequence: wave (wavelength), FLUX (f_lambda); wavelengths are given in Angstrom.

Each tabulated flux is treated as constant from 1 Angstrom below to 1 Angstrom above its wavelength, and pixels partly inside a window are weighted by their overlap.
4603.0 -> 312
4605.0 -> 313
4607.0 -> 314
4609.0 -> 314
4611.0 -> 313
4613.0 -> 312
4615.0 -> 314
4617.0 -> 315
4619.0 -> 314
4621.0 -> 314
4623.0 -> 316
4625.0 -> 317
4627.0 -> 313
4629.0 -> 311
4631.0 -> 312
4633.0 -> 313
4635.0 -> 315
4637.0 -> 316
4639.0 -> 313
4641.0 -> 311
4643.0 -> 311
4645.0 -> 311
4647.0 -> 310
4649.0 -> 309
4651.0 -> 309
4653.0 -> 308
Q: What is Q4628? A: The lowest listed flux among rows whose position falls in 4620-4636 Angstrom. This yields 311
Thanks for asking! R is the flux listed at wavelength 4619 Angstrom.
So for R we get 314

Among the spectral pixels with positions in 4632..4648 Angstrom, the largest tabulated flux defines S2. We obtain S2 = 316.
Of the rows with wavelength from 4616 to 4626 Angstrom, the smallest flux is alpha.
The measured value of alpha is 314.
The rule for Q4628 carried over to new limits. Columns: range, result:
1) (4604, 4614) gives 312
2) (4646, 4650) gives 309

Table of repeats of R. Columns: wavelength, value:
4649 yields 309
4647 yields 310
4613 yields 312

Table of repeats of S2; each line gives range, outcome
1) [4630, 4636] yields 315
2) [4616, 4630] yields 317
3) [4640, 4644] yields 311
